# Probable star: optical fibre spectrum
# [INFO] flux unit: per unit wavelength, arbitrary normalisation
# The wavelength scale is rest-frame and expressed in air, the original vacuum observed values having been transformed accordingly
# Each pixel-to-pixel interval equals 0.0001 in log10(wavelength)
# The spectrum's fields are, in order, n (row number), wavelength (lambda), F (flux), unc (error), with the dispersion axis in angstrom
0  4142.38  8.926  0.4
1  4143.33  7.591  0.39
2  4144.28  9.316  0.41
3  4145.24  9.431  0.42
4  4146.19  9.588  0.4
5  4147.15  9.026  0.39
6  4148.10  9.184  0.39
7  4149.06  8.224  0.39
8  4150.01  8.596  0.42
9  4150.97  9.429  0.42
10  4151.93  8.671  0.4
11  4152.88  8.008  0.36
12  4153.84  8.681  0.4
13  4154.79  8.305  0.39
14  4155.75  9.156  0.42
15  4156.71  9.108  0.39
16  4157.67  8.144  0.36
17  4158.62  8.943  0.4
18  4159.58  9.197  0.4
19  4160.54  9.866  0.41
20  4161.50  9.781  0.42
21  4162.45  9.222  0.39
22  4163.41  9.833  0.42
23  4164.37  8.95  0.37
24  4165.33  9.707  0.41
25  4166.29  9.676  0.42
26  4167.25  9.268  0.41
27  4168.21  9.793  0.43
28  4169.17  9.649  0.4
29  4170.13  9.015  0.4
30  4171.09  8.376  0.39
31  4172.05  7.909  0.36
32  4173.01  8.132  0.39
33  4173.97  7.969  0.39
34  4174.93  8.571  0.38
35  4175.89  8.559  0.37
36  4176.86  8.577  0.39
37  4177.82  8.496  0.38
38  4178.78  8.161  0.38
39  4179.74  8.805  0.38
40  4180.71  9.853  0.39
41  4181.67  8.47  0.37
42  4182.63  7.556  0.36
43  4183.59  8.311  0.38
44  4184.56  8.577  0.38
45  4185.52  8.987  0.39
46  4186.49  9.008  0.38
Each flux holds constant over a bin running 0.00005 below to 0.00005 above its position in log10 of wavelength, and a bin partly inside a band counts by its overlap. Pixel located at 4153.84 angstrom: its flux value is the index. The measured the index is 8.681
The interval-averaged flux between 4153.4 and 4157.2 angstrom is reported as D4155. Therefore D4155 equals 8.81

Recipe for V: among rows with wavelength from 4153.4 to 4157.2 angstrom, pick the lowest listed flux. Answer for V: 8.305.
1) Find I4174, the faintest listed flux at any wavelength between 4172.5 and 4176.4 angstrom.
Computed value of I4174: 7.969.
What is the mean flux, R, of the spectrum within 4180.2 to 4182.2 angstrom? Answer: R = 9.11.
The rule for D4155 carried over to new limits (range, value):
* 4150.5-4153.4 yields 8.7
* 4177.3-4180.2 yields 8.5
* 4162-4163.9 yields 9.52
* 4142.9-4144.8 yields 8.49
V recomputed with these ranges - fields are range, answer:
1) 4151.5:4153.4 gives 8.008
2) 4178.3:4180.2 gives 8.161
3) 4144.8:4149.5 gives 8.224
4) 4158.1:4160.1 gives 8.943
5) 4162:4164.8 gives 8.95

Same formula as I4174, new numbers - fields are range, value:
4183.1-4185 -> 8.311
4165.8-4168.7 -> 9.268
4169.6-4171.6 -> 8.376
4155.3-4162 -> 8.144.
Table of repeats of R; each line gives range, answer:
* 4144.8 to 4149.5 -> 9.09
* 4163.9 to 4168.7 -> 9.47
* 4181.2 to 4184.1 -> 8.11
